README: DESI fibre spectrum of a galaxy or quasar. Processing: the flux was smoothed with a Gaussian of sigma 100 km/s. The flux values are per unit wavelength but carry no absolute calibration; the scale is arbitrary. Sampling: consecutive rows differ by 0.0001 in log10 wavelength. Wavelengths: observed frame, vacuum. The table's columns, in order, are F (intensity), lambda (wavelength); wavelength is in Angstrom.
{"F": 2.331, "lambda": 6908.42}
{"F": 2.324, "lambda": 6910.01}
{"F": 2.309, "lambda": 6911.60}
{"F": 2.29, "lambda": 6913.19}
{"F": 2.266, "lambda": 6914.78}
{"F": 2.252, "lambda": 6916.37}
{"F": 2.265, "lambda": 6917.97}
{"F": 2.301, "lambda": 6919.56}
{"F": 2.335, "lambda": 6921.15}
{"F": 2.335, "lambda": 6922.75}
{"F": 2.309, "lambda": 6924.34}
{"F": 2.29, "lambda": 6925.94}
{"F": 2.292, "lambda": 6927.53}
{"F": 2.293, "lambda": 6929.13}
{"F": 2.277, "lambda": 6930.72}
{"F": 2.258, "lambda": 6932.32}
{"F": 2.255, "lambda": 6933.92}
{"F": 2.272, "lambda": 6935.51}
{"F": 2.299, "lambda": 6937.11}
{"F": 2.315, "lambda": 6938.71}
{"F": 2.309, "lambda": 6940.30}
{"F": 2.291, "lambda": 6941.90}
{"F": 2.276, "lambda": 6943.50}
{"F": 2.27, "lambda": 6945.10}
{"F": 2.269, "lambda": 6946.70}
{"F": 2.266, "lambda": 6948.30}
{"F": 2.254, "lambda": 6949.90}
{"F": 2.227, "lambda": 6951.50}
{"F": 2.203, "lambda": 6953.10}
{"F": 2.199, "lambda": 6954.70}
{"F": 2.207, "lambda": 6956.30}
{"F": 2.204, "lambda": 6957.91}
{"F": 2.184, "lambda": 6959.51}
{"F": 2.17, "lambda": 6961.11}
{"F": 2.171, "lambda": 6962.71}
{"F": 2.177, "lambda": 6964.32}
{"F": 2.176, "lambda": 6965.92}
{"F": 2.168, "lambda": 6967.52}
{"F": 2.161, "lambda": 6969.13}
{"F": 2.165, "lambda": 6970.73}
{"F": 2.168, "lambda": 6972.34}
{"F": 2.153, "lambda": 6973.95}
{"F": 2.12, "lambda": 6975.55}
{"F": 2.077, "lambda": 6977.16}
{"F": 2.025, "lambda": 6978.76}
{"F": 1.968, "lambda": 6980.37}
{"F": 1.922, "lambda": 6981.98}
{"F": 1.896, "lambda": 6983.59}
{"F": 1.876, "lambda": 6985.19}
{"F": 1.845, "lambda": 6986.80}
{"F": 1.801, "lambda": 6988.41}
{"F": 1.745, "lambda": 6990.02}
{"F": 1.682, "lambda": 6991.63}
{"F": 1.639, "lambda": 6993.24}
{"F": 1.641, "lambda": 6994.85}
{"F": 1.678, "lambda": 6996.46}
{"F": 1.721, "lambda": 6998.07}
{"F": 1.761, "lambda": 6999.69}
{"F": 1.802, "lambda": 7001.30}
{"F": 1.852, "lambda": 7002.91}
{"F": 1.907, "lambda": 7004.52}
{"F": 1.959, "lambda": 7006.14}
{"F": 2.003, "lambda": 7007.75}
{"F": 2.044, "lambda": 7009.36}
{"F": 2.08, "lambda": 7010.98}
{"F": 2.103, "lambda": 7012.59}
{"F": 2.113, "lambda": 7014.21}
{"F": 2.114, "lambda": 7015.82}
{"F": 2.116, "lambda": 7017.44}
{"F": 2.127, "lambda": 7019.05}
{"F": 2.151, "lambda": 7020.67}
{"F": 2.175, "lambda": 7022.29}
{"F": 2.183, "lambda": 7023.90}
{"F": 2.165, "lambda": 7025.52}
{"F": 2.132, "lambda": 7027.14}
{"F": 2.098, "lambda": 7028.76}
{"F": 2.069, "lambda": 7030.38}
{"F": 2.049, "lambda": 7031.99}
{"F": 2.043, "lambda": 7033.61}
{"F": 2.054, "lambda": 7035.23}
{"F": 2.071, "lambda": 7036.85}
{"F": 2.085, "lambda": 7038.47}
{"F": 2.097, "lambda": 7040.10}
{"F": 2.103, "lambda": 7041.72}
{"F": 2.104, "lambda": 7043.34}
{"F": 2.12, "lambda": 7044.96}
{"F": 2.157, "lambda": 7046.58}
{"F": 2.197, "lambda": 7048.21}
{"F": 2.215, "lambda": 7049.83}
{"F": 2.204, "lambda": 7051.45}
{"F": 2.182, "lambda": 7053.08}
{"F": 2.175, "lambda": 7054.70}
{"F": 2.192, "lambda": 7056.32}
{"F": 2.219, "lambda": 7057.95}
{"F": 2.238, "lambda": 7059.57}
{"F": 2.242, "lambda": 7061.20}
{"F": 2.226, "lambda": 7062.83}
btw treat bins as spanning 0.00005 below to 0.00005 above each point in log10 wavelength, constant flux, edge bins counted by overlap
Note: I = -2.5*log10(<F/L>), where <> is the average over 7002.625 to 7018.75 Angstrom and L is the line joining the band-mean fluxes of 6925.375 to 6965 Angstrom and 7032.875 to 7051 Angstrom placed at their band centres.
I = 0.062 mag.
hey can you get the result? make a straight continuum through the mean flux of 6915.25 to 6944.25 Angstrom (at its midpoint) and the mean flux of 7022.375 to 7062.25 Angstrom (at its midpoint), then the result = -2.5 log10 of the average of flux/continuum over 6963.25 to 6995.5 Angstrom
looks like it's 0.13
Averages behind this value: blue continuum 2.29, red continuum 2.14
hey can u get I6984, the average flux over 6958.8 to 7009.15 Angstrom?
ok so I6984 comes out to 1.96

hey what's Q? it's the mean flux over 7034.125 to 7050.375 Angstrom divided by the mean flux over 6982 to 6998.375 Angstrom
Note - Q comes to 1.20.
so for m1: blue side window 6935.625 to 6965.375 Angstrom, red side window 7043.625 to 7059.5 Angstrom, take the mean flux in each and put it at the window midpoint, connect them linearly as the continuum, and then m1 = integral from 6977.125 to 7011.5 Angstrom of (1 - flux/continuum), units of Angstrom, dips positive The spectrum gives 5.62 Angstrom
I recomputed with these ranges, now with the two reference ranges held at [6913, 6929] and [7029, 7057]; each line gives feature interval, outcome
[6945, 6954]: 0.00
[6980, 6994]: 0.21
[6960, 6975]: 0.03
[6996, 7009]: 0.18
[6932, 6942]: -0.01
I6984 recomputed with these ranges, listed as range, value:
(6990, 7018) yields 1.89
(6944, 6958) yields 2.23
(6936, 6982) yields 2.19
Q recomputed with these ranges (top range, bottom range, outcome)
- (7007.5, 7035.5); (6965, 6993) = 1.06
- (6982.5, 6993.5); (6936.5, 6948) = 0.78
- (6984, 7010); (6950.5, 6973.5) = 0.83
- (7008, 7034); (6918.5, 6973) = 0.94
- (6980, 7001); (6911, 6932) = 0.78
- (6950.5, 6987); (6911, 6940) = 0.92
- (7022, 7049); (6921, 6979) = 0.95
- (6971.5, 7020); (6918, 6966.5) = 0.86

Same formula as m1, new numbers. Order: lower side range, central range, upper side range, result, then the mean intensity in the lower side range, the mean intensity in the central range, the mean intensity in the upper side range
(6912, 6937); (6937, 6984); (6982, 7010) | -2.9 Angstrom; 2.29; 2.18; 1.82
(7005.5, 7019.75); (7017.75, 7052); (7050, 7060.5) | 0.3 Angstrom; 2.08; 2.12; 2.2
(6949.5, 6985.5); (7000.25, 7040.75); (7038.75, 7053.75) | 1.5 Angstrom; 2.13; 2.06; 2.15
